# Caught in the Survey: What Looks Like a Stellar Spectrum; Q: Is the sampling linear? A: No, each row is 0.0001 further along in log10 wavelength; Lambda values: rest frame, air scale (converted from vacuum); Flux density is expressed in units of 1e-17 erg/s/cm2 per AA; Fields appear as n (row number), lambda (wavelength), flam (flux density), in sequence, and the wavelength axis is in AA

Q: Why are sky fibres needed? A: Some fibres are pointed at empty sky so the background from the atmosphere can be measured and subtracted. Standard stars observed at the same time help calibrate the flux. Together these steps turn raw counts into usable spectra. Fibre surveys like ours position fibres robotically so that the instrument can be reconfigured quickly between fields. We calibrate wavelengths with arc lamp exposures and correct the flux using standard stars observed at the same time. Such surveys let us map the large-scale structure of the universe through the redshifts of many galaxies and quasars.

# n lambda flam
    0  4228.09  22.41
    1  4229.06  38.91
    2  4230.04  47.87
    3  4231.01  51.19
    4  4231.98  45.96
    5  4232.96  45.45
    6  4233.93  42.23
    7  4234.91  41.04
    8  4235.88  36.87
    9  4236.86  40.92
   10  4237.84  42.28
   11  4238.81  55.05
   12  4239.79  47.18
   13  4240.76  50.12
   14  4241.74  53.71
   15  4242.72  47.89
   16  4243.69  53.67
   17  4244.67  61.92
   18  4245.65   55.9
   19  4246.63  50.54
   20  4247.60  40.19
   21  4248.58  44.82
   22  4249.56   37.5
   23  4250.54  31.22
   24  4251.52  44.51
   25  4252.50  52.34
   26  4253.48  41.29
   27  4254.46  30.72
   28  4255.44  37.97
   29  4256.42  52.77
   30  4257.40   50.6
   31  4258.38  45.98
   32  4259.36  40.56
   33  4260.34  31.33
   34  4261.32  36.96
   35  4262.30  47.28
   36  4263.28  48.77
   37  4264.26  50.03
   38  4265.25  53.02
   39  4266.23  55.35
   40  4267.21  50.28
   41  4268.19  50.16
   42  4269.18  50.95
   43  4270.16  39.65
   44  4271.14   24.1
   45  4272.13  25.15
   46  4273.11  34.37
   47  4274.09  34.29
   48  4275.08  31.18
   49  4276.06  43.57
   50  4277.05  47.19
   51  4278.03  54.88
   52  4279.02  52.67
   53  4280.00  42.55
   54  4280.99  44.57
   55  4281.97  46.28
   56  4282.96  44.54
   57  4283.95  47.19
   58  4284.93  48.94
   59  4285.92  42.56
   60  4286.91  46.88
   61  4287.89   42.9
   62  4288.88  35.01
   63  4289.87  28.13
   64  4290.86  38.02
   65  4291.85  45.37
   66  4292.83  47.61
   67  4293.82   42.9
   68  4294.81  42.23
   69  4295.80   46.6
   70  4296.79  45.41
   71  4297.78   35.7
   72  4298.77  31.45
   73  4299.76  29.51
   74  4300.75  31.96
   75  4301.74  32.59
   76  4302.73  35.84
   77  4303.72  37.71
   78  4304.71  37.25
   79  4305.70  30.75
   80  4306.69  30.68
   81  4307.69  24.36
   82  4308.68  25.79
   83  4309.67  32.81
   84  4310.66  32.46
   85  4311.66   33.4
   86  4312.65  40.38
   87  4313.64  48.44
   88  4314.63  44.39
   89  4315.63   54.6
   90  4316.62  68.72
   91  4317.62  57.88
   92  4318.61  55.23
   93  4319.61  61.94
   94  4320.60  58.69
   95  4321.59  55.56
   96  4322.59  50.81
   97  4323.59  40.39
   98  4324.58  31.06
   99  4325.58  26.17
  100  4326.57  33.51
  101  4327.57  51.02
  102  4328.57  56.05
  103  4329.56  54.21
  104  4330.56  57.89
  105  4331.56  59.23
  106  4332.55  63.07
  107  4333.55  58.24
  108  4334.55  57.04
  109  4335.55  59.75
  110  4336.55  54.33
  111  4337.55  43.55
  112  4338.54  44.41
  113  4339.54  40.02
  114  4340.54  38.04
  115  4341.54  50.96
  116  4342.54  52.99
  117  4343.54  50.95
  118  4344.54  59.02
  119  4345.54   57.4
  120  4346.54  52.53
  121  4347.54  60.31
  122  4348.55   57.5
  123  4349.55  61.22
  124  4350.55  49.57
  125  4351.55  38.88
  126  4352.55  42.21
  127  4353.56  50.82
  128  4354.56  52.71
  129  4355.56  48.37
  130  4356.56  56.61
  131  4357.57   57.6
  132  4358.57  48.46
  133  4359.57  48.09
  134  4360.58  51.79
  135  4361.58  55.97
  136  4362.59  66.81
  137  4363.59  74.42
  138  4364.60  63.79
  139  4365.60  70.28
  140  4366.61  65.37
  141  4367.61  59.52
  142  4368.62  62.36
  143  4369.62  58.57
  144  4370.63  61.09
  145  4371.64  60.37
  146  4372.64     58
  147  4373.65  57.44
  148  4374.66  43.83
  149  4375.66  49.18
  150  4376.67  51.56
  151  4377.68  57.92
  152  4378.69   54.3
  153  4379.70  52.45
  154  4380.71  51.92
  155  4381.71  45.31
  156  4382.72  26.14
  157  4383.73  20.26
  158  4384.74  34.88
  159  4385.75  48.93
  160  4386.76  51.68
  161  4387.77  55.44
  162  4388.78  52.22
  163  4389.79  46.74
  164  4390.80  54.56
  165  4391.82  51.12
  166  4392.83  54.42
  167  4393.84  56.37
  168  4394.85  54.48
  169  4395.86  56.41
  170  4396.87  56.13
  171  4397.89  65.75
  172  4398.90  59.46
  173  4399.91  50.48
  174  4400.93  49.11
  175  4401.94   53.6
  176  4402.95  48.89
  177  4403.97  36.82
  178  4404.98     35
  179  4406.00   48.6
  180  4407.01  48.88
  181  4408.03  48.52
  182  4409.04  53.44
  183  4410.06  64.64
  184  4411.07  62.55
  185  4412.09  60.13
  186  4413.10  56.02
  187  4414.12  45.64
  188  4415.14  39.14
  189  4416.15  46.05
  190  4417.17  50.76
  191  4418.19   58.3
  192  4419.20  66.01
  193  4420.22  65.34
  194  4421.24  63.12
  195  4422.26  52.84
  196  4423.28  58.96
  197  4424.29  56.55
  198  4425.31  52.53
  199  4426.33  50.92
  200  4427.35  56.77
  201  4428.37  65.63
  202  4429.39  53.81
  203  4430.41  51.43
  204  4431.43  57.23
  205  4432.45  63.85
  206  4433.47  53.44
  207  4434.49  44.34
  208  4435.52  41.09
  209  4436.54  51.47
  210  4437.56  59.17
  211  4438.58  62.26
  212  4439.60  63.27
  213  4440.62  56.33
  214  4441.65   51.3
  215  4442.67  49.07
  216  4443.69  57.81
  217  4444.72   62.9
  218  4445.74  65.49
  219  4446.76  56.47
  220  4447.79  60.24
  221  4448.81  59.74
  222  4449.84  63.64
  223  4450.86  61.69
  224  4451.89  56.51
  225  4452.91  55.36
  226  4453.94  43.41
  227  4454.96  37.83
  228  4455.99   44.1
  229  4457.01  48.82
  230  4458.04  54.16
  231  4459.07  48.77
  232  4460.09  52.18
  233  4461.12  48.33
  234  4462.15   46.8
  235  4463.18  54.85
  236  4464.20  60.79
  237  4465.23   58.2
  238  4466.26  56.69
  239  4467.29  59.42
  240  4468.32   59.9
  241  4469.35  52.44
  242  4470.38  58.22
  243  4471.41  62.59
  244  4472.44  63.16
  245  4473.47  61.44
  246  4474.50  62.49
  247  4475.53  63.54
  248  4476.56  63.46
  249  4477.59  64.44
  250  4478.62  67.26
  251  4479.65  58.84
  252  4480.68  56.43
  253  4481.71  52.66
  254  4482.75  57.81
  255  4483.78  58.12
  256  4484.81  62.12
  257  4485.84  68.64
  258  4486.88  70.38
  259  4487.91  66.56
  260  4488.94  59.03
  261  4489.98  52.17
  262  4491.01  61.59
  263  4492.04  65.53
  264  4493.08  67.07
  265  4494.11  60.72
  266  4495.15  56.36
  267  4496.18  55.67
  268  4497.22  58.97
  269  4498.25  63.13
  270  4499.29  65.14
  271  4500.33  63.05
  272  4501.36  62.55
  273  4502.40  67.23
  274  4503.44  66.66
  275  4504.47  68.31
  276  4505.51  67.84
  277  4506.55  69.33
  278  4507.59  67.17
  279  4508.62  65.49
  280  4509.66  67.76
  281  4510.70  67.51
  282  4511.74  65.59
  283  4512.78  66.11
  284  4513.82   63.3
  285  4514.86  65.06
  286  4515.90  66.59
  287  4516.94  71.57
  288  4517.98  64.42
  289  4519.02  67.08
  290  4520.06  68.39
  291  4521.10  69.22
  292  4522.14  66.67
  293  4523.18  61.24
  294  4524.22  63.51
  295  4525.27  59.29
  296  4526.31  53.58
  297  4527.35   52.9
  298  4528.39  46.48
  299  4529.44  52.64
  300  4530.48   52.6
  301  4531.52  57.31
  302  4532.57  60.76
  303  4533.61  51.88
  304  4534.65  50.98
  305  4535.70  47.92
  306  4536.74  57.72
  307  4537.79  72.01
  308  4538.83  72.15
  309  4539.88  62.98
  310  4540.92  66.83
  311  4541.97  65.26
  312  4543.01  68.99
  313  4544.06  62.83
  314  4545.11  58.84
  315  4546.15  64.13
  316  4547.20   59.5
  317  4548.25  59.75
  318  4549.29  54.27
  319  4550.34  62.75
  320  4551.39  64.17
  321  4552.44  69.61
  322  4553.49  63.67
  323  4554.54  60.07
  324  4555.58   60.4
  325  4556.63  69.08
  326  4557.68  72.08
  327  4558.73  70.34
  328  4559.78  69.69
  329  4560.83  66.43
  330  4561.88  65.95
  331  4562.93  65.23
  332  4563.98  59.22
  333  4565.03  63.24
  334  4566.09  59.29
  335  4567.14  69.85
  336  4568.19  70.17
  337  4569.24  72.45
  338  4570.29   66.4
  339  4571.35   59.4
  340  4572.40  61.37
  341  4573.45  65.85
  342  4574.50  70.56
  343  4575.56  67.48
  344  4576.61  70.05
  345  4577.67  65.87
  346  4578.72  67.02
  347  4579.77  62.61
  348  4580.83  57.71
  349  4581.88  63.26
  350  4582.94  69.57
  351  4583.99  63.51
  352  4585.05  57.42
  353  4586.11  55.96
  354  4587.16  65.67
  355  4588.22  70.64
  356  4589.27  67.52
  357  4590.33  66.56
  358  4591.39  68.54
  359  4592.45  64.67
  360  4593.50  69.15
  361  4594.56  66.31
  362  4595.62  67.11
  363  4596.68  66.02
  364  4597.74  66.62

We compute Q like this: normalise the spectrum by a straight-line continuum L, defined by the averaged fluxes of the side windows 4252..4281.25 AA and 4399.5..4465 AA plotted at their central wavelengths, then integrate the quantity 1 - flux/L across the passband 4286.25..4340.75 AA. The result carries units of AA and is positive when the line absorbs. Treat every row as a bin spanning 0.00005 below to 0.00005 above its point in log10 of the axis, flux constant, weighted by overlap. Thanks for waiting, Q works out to 3.0 AA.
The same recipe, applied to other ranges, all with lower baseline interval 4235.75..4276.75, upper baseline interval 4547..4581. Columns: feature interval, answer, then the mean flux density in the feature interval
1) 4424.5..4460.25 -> 1.3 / 54.7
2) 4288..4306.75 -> 3.8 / 37.4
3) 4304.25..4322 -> 1.5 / 44.1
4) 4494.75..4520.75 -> -1.7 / 65.3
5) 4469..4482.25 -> -0.4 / 60.6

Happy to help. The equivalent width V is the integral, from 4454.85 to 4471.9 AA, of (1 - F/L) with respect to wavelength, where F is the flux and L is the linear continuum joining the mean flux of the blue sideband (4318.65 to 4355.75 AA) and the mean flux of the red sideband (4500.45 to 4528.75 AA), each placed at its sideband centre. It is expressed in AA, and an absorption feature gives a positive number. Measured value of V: 2.0 AA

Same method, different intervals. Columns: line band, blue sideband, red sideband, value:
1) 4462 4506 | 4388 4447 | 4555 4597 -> -1.55 AA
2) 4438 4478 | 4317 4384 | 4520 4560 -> 0.75 AA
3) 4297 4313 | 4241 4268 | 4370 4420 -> 5.08 AA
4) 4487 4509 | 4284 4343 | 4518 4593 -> -1.76 AA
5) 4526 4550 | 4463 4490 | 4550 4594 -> 1.85 AA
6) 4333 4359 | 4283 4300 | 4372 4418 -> -3.19 AA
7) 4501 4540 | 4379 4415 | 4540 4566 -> -0.93 AA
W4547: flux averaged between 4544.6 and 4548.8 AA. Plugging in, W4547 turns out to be 60.6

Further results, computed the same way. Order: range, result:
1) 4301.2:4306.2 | 34.8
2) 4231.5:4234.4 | 44.5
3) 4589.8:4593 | 66.6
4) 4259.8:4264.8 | 42.9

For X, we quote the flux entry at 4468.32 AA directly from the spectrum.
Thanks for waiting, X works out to 59.9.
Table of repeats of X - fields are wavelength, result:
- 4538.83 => 72.15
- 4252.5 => 52.34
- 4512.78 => 66.11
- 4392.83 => 54.42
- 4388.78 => 52.22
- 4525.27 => 59.29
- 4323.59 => 40.39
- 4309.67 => 32.81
